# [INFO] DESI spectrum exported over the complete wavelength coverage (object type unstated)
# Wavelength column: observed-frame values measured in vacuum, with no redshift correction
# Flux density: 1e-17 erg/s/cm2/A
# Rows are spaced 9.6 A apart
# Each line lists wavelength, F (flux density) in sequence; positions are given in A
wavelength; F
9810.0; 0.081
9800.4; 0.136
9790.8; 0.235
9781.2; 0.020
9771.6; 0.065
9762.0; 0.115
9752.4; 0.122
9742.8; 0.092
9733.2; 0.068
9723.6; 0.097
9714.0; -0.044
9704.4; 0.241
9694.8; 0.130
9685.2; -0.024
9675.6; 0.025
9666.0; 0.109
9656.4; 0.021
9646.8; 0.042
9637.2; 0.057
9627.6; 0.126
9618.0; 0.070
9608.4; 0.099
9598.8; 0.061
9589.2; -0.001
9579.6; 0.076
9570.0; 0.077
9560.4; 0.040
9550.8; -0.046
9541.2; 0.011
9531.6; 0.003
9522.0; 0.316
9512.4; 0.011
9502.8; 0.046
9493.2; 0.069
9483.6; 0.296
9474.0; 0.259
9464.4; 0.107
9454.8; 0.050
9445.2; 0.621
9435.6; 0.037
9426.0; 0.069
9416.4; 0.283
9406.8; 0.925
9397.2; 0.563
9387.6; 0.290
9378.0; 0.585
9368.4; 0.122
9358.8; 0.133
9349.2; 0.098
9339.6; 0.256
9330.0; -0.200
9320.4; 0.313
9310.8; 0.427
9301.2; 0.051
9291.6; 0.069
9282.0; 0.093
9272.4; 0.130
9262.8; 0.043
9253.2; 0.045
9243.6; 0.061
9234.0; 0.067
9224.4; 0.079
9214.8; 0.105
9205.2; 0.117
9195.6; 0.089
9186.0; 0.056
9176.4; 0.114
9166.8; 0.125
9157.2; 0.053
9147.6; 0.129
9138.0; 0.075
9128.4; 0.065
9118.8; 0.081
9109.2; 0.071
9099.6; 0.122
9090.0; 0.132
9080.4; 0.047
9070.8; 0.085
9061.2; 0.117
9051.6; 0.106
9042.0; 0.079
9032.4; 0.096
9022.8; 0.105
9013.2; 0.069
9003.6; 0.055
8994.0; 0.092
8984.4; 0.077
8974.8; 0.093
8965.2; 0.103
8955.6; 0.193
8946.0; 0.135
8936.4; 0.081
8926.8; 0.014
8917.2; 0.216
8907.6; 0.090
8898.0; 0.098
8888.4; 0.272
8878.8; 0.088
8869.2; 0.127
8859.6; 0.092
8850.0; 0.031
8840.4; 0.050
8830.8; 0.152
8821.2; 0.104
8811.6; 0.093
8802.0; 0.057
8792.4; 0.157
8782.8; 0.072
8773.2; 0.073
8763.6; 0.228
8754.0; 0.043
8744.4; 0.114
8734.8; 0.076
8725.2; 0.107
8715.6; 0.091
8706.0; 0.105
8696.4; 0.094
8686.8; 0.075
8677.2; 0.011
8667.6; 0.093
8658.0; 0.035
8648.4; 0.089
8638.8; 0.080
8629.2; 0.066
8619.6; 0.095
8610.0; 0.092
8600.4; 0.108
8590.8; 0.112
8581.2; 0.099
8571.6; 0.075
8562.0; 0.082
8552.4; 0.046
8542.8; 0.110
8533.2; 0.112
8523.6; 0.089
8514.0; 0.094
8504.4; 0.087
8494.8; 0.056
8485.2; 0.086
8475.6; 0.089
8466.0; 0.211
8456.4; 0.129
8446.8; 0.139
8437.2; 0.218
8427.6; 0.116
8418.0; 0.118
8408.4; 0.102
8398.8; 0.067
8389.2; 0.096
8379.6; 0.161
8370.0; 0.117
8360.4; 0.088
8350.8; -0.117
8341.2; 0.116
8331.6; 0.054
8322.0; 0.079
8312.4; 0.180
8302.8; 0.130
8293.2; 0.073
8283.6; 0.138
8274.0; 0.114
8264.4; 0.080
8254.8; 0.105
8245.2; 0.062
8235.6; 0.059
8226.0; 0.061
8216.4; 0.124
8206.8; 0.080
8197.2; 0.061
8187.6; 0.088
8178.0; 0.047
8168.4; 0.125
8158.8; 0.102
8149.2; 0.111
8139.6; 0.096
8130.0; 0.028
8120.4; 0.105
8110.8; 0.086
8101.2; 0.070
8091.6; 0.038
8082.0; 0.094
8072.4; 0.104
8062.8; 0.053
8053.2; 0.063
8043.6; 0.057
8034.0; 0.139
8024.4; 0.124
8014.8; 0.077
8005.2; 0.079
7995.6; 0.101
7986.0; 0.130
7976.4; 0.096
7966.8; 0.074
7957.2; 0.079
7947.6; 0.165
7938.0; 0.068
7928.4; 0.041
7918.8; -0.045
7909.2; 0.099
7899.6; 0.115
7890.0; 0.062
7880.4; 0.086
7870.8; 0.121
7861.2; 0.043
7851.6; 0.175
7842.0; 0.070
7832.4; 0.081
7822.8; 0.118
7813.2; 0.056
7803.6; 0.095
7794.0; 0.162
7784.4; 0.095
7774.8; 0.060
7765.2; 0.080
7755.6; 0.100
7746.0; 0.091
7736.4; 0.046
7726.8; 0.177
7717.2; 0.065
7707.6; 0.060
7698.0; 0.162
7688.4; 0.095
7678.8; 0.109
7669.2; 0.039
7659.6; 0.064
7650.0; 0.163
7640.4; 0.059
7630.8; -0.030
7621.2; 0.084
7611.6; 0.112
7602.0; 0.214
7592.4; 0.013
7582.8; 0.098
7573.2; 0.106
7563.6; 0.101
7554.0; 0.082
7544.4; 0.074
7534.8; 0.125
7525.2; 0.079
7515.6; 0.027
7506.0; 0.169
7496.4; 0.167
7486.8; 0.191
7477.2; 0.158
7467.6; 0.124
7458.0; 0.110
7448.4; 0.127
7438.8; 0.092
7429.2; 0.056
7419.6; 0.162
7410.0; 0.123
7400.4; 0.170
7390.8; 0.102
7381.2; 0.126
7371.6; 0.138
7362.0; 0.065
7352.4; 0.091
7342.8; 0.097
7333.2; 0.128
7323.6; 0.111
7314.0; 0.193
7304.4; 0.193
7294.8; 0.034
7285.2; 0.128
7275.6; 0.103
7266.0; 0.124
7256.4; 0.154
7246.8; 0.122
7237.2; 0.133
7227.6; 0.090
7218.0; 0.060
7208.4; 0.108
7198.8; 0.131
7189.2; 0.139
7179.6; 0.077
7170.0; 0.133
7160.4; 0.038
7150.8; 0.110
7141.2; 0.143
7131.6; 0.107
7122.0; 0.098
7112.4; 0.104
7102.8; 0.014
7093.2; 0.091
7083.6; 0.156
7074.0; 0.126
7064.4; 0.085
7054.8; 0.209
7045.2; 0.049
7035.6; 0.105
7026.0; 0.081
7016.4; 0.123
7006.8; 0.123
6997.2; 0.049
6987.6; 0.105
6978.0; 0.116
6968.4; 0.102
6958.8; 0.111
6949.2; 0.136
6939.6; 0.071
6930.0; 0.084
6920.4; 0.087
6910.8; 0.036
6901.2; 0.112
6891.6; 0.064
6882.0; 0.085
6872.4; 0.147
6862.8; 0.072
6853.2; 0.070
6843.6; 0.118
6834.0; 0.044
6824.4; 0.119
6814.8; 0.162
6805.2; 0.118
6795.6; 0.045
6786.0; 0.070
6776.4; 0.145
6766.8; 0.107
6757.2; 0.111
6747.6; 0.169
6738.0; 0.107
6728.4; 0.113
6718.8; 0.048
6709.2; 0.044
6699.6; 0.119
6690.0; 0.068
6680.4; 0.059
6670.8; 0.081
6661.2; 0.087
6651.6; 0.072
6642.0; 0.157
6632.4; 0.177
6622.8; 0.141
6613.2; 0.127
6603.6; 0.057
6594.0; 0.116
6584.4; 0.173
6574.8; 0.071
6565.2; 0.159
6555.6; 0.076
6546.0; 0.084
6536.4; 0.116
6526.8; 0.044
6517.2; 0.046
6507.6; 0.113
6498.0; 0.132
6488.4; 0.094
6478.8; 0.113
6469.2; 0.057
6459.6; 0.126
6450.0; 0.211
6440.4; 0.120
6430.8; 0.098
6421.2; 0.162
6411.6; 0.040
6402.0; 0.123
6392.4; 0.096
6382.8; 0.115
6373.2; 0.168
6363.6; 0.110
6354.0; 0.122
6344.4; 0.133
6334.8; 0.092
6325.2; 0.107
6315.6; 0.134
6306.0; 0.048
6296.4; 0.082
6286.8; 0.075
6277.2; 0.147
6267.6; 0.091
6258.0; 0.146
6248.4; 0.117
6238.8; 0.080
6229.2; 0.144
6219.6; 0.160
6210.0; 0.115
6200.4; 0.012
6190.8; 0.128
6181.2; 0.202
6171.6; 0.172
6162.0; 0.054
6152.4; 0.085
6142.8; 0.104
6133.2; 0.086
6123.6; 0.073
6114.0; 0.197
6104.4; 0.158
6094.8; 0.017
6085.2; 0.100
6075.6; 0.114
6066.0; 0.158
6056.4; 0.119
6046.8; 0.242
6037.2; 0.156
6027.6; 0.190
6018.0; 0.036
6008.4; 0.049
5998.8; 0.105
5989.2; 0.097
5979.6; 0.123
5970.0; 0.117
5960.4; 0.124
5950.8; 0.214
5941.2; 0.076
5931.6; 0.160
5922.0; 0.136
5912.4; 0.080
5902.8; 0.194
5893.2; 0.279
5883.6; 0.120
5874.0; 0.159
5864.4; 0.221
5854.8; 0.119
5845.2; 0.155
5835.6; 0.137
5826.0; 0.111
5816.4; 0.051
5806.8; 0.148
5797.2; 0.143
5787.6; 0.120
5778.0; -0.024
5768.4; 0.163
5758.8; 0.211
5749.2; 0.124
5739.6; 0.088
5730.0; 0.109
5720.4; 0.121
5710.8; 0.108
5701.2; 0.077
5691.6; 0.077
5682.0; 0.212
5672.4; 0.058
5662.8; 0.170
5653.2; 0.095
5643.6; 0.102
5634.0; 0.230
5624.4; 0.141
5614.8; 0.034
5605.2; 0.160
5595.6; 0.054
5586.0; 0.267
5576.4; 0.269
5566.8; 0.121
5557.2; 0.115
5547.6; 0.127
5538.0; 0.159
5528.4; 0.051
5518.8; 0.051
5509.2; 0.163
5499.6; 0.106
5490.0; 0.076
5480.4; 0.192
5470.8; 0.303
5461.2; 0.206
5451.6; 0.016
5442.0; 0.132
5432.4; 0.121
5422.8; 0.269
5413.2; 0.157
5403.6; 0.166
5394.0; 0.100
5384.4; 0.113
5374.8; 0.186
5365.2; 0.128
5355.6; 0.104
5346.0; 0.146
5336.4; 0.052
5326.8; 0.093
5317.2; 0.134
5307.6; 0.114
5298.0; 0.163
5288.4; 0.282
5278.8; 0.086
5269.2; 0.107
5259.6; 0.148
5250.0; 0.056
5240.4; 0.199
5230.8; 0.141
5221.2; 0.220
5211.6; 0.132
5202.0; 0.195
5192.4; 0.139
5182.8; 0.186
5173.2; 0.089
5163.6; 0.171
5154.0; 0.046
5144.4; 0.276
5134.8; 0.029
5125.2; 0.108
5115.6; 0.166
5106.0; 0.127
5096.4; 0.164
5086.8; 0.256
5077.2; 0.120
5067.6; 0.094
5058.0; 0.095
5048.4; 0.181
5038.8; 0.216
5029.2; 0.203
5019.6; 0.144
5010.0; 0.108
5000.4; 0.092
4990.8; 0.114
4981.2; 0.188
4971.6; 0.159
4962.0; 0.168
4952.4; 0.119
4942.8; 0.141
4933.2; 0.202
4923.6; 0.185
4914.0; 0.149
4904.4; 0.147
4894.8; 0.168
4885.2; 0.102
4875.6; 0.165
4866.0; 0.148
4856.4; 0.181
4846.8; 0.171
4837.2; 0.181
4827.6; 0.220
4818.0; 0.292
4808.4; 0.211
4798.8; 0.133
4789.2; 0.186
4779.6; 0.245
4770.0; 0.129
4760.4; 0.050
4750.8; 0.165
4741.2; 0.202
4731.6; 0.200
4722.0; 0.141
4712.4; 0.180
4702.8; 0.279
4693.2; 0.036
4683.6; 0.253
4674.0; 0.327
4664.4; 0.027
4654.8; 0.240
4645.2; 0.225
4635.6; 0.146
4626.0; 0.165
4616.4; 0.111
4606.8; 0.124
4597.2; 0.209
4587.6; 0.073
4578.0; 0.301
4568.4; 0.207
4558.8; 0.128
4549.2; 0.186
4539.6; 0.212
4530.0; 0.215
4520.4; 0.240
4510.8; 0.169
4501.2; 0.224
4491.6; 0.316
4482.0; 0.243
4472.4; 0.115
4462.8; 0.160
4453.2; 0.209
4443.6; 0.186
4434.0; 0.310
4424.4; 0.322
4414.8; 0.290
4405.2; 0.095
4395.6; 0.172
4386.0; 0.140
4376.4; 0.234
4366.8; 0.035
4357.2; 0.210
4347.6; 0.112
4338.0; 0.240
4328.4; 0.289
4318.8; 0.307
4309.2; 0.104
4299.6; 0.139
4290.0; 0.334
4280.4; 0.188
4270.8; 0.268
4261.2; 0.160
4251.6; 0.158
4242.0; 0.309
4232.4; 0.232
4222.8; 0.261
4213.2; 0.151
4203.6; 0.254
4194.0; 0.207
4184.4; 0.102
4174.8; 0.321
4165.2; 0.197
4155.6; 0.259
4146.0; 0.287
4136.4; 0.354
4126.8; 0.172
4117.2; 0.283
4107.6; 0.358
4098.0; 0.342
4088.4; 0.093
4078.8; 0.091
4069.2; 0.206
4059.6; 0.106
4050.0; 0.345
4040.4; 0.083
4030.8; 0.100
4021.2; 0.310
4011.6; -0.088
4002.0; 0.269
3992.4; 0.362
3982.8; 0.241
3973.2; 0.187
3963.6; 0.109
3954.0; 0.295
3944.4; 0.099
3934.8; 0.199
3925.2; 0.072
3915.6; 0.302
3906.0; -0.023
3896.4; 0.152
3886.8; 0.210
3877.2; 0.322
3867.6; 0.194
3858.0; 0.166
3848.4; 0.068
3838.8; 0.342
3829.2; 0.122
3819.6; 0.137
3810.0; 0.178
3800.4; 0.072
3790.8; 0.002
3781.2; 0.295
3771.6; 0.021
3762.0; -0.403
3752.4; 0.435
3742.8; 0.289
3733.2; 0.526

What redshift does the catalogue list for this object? 1.522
